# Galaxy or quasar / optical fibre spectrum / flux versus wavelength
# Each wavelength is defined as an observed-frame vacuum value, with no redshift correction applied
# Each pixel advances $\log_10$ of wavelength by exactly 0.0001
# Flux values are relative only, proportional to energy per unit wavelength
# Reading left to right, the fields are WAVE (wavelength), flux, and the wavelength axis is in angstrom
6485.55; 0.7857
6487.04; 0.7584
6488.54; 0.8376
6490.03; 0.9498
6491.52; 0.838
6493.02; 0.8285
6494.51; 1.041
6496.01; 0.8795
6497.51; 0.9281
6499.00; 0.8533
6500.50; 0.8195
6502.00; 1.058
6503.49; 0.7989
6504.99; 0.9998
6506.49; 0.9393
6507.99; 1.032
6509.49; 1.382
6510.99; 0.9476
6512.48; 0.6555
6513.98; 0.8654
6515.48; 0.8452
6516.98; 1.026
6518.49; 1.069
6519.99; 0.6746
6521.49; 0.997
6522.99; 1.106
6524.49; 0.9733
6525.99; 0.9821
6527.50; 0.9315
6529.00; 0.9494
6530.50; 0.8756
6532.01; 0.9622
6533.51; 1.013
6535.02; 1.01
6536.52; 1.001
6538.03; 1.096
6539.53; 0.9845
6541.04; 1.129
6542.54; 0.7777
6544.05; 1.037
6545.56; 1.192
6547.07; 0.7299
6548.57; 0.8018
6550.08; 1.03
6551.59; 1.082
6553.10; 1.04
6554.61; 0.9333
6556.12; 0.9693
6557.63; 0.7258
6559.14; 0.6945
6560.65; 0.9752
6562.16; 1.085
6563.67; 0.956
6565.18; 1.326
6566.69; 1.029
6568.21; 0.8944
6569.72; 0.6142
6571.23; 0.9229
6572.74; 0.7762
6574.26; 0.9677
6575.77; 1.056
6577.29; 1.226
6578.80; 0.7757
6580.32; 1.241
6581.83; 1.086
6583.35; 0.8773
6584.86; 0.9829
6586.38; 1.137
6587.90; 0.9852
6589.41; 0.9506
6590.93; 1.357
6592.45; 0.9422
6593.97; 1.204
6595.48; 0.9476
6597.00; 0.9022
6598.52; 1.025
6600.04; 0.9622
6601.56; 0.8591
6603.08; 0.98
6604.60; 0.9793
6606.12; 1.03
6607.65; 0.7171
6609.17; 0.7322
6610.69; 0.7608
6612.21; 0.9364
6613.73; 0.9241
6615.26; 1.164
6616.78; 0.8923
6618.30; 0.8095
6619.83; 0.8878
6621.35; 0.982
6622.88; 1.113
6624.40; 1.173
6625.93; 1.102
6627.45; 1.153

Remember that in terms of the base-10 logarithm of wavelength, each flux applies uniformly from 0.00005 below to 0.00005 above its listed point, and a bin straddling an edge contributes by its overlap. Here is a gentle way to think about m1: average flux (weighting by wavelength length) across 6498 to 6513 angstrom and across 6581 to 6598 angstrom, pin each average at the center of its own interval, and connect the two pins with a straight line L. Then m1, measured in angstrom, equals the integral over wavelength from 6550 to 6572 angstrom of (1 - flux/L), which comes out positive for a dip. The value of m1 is 1.3 angstrom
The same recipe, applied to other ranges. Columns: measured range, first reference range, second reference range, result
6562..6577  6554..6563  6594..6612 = -1.1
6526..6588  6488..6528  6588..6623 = -1.7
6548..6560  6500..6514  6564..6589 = 0.8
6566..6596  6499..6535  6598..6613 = -2.9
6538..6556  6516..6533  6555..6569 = -0.4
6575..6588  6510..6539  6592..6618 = -1.4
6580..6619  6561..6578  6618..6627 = 1.3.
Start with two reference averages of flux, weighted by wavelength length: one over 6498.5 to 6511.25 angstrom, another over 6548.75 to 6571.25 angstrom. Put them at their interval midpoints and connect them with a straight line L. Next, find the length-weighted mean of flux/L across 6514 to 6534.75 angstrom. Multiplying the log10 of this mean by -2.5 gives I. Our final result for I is 0.022 mag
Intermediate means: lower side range 0.984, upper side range 0.949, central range 0.952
